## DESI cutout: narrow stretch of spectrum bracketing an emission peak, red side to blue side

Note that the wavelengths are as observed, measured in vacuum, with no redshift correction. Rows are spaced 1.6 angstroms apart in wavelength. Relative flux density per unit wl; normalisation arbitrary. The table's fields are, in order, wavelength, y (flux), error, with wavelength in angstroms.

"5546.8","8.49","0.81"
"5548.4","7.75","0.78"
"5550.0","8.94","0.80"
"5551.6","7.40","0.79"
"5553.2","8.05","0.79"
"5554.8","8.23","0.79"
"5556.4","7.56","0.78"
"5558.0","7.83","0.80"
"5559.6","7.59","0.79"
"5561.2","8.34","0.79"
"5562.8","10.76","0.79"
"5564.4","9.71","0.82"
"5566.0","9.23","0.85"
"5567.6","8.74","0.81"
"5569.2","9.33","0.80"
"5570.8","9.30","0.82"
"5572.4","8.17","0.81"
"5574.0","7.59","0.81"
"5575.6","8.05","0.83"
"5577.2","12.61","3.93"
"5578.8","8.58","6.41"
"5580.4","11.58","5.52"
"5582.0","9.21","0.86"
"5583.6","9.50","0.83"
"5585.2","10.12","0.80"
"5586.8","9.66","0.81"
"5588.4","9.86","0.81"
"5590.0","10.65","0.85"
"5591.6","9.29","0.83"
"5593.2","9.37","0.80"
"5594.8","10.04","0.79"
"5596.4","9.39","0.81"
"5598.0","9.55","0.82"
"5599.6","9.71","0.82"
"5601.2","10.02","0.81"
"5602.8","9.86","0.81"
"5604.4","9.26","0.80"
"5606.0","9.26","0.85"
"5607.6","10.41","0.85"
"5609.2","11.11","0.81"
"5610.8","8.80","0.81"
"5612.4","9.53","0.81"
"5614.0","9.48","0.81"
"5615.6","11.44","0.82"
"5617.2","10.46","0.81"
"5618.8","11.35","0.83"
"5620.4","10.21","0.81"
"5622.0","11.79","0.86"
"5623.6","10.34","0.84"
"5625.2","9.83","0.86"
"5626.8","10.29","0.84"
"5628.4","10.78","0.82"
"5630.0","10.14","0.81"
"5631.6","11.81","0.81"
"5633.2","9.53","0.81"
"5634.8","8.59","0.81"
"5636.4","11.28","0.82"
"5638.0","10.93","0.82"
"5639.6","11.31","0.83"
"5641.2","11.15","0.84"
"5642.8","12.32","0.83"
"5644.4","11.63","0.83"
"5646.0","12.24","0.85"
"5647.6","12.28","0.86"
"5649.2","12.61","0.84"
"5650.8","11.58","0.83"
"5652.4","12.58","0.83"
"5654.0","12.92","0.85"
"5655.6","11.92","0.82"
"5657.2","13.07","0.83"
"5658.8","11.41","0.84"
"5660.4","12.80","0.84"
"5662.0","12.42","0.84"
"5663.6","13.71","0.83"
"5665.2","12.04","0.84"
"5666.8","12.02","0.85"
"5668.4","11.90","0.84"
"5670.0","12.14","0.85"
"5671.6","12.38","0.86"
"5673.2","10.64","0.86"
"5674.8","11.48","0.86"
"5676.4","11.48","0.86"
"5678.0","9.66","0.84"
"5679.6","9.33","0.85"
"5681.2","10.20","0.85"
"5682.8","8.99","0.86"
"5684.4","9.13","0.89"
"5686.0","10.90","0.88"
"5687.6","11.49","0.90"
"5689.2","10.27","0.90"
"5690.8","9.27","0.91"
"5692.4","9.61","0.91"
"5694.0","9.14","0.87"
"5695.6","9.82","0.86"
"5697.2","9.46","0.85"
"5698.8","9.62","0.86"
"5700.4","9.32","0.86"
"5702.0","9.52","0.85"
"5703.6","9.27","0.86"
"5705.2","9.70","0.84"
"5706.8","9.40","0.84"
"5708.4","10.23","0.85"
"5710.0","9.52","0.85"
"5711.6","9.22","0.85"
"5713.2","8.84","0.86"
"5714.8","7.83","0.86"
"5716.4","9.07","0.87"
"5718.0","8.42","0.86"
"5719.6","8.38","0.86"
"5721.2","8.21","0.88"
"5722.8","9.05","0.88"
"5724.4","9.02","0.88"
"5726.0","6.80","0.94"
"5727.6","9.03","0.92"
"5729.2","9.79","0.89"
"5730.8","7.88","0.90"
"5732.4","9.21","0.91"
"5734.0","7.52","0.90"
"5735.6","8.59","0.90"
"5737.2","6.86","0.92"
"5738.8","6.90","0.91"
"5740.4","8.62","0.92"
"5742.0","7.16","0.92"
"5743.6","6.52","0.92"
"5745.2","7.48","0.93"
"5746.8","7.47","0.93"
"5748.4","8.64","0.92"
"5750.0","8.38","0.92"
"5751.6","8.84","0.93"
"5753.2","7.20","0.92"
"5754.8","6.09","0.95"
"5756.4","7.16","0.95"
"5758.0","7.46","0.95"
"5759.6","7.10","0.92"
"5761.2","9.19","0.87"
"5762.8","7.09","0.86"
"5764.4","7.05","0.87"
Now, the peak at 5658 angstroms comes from C III]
